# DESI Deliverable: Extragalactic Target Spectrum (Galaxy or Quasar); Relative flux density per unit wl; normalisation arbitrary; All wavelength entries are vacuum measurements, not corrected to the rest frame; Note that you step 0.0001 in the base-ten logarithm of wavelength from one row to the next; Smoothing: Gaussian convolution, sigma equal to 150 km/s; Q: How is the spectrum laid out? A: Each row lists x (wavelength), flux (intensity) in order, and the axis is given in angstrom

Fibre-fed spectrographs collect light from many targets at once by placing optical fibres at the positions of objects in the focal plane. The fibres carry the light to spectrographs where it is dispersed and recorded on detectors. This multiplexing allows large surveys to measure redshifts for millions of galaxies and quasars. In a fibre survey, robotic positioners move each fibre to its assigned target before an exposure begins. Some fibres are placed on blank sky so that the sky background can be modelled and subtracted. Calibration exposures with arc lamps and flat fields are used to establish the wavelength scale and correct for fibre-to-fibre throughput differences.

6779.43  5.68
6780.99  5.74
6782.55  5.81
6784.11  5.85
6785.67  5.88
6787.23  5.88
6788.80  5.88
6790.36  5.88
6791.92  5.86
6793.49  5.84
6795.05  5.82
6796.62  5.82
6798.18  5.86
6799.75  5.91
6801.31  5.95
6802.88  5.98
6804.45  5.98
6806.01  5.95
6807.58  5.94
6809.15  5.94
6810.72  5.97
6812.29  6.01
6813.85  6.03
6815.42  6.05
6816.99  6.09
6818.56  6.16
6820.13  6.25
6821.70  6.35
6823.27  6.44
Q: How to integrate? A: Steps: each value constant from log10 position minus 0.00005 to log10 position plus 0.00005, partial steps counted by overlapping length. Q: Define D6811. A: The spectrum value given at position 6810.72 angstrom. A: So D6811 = 5.97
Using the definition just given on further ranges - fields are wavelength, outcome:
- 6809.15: 5.94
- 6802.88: 5.98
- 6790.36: 5.88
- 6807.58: 5.94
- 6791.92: 5.86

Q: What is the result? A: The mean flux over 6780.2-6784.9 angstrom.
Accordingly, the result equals 5.81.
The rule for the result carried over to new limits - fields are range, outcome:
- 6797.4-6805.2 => 5.93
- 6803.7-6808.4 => 5.96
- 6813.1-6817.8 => 6.06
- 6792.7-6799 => 5.83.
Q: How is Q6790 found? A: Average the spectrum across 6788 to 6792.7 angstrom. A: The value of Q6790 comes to 5.87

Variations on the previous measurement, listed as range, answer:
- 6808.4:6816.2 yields 6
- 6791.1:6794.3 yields 5.85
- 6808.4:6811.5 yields 5.95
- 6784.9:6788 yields 5.89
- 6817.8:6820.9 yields 6.21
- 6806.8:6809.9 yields 5.94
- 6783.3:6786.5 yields 5.88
